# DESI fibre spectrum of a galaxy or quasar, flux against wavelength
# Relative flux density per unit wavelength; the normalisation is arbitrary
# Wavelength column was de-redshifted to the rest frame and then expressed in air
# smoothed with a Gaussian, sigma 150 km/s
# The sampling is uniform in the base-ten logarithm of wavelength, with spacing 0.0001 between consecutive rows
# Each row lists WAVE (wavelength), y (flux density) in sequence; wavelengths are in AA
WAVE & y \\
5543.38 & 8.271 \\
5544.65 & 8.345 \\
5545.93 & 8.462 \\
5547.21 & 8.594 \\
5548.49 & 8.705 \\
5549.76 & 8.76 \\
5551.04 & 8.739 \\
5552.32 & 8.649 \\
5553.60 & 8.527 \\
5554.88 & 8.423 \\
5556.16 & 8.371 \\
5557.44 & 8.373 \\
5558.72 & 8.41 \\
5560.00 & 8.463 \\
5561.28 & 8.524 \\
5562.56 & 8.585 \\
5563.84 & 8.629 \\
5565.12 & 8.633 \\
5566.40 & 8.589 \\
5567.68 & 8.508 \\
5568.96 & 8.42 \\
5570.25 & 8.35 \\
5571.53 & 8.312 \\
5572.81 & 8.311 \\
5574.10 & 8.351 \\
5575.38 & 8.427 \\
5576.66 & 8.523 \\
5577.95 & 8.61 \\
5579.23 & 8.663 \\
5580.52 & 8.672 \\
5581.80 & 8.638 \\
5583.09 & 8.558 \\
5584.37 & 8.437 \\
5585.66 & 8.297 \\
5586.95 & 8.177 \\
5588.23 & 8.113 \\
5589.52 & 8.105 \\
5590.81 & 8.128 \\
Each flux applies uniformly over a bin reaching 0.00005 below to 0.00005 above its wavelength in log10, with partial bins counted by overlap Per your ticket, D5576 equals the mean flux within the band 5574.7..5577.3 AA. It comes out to 8.5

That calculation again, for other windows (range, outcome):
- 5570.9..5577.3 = 8.39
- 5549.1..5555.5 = 8.62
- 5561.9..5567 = 8.62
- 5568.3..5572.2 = 8.36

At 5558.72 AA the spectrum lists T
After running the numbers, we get 8.41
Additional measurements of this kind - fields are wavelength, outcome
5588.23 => 8.113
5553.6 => 8.527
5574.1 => 8.351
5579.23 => 8.663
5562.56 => 8.585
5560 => 8.463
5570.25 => 8.35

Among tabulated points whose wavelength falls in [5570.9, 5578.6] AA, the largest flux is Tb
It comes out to 8.61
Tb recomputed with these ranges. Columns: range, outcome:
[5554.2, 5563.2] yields 8.585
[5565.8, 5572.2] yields 8.589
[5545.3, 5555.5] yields 8.76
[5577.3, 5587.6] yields 8.672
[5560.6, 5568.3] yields 8.633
